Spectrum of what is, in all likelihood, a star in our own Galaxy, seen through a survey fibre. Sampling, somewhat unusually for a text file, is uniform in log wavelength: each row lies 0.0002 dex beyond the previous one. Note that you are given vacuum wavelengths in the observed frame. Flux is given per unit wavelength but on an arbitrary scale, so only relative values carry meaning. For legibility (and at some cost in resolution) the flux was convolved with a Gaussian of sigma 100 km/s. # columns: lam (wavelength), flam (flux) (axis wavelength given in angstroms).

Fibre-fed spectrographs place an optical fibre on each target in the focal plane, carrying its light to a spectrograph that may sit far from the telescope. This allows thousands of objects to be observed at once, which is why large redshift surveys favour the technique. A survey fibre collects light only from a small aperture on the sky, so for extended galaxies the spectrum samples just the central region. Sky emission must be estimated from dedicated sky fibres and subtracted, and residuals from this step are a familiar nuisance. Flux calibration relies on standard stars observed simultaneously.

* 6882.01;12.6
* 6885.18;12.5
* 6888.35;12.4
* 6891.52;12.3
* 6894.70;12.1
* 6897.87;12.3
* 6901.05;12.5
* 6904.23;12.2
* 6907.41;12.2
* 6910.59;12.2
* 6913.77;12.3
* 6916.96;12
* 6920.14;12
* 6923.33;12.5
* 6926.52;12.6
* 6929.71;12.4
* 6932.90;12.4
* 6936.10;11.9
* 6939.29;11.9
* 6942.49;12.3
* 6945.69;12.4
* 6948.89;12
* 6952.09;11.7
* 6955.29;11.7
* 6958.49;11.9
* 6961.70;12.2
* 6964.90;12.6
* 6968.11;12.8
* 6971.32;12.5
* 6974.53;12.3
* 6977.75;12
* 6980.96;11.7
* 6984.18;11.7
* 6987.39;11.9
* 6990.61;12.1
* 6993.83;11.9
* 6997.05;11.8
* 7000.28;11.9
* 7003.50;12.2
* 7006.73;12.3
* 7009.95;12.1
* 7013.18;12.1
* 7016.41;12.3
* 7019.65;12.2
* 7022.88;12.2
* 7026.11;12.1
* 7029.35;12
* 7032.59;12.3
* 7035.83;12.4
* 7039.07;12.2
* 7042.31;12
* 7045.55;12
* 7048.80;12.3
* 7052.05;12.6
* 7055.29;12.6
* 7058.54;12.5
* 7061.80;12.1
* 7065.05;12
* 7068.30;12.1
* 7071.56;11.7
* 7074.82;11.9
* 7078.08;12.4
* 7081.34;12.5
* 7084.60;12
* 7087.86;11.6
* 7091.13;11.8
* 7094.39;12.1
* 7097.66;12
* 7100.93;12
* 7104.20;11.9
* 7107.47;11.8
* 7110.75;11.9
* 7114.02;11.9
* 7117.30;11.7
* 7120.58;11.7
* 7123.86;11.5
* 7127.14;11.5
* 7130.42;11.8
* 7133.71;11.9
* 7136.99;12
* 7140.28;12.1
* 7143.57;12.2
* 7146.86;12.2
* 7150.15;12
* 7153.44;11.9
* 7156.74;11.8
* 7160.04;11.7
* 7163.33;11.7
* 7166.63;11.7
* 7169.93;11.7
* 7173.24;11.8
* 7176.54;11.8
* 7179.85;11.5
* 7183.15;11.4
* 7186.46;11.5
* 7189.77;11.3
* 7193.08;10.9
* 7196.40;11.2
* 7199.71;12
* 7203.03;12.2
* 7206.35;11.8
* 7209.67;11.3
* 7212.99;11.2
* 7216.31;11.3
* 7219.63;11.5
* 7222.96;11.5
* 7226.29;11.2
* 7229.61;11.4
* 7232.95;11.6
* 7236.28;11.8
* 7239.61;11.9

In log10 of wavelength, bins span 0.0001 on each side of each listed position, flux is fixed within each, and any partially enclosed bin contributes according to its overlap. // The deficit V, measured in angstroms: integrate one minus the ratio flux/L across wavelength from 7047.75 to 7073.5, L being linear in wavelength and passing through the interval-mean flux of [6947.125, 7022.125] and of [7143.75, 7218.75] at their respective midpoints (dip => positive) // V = -0.7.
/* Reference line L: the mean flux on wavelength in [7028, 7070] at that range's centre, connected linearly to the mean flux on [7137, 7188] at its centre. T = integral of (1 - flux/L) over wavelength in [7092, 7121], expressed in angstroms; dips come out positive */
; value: 0.3 angstroms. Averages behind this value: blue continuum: 12.2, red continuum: 11.8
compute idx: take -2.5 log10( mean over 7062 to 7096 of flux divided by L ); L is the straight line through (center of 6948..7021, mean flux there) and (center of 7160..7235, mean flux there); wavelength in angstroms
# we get -0.02 mag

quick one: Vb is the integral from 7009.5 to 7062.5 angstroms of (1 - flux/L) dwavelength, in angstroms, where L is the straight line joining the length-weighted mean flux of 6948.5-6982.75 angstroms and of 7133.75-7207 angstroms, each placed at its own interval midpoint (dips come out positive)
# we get -1.1 angstroms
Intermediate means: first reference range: 12.1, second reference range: 11.7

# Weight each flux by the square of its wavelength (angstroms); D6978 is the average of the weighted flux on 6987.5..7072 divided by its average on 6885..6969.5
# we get 1.02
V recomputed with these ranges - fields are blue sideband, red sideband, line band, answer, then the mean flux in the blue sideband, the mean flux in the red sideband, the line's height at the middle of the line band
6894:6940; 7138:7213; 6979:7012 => 0.3 angstroms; 12.2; 11.7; 12.1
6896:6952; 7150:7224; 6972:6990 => 0.2 angstroms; 12.2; 11.6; 12.1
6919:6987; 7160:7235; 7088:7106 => -0.2 angstroms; 12.2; 11.5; 11.8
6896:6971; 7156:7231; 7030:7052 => -0.5 angstroms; 12.2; 11.5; 11.9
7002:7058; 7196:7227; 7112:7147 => 0.0 angstroms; 12.2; 11.5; 11.9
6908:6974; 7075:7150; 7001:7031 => -0.2 angstroms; 12.2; 11.9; 12.1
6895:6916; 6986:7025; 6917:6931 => -0.1 angstroms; 12.3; 12.1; 12.2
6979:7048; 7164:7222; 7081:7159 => -1.0 angstroms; 12.1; 11.5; 11.8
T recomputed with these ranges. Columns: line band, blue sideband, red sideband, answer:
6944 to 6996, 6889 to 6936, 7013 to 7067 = 0.7 angstroms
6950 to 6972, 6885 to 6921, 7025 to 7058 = 0.1 angstroms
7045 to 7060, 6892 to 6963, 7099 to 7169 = -0.6 angstroms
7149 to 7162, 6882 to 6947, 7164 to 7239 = -0.2 angstroms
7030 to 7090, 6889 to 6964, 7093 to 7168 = -1.0 angstroms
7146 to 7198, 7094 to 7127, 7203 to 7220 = 0.0 angstroms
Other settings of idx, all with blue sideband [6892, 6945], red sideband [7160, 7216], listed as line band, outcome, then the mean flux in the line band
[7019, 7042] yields -0.02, 12.2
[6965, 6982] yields -0.02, 12.3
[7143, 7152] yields -0.04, 12.1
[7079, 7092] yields -0.02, 12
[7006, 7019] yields -0.02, 12.2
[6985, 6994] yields 0.01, 12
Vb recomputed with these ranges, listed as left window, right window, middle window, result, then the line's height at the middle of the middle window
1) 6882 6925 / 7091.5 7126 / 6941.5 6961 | 0.29 angstroms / 12.2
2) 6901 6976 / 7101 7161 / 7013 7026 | -0.14 angstroms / 12.1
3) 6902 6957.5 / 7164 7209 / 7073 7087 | -0.39 angstroms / 11.8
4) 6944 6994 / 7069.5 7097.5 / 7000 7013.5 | -0.09 angstroms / 12.1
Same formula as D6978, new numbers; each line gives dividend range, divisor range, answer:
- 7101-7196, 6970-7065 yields 1.00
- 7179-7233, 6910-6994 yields 1.01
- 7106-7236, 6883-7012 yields 1.02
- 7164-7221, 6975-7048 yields 1.01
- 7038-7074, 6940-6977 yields 1.03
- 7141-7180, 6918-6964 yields 1.04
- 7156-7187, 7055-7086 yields 0.99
